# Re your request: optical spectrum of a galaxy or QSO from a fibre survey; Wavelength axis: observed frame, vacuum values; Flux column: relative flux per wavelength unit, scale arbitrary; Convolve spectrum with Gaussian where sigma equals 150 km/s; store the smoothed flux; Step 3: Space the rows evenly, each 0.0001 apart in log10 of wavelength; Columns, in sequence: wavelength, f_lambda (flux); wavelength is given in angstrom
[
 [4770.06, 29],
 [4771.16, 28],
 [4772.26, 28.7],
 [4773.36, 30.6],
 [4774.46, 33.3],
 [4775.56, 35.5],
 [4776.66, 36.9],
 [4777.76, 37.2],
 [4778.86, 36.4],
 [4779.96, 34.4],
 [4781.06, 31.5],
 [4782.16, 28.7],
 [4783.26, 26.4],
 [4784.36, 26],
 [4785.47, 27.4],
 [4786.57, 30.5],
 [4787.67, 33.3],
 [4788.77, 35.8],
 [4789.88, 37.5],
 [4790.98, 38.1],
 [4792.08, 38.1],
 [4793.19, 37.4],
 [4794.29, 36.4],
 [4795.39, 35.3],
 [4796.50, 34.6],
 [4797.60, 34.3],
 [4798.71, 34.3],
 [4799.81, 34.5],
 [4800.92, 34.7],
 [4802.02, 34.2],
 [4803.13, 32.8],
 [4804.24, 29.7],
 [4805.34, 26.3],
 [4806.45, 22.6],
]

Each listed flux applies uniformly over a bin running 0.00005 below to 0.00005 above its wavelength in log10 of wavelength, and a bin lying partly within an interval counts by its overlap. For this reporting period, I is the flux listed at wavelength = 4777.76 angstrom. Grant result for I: 37.2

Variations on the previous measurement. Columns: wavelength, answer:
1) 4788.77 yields 35.8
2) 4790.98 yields 38.1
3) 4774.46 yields 33.3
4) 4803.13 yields 32.8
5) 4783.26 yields 26.4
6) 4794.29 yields 36.4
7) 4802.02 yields 34.2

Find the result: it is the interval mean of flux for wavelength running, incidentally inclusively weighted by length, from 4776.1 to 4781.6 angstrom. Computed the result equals 35.3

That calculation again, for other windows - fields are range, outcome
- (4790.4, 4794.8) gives 37.5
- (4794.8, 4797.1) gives 35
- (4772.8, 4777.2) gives 34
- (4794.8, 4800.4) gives 34.6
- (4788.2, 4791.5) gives 37.1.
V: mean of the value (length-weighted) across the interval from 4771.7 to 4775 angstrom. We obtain 30.8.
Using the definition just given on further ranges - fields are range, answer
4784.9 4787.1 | 28.8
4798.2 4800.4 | 34.4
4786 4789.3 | 33.2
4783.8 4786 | 26.6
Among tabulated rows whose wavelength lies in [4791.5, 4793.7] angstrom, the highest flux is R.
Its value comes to 38.1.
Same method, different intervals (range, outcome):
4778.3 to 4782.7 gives 36.4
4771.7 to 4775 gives 33.3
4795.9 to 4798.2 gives 34.6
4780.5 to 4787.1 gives 31.5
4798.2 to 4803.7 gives 34.7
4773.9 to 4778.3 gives 37.2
